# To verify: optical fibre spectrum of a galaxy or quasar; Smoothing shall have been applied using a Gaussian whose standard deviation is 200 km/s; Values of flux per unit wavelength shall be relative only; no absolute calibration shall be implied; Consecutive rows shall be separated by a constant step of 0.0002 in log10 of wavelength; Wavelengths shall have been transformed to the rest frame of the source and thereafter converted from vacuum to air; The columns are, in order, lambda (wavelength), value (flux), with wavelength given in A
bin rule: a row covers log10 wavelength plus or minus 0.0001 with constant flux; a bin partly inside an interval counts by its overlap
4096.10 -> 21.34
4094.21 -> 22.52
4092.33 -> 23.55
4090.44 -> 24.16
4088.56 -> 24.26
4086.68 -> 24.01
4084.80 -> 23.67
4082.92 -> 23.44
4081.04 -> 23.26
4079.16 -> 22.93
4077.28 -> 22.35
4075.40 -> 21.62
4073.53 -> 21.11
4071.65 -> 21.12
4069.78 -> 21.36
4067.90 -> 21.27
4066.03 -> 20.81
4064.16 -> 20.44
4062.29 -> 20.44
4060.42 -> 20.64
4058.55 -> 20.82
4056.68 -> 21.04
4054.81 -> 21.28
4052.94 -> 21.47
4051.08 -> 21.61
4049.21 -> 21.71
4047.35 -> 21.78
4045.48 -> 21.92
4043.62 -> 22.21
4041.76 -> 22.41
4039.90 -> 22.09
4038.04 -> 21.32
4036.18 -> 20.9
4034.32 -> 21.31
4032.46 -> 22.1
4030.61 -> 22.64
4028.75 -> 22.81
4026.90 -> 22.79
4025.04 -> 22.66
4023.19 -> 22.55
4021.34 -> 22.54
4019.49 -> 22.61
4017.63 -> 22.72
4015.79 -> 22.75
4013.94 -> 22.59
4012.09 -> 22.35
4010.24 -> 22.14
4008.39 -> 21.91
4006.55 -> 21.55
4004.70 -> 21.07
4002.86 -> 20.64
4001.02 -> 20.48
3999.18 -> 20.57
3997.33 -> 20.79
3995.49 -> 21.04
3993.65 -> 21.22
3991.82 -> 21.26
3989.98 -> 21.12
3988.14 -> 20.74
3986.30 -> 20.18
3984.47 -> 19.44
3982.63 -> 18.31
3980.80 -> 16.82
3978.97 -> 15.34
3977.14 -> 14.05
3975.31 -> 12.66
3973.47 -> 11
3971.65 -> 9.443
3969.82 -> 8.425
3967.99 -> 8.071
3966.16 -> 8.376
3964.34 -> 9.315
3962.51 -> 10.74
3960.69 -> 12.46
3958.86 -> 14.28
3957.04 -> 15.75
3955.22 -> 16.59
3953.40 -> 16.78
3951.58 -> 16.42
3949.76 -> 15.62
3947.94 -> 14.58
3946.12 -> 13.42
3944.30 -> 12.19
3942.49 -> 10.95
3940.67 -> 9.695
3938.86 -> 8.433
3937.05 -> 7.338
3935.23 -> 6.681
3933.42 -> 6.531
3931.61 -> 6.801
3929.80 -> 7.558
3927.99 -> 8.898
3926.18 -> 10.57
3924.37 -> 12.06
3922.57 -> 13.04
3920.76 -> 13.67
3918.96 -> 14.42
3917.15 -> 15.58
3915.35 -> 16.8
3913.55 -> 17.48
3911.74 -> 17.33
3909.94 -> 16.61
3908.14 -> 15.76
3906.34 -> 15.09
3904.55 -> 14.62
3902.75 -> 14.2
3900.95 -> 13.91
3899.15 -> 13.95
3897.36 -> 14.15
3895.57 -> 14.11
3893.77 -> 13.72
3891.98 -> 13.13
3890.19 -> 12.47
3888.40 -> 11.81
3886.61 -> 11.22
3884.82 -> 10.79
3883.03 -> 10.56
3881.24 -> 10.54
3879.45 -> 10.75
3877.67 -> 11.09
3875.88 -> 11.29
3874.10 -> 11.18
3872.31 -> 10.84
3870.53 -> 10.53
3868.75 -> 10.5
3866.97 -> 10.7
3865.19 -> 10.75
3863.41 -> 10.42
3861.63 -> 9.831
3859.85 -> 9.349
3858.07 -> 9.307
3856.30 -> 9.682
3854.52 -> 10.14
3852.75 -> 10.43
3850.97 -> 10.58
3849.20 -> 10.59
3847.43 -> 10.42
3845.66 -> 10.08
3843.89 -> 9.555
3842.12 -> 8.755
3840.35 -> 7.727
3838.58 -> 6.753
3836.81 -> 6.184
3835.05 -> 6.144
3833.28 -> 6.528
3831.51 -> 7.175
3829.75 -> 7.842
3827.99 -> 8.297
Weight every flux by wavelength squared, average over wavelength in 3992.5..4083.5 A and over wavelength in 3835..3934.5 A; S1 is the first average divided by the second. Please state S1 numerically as 2.0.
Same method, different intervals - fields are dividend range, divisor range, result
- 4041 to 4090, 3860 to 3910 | 1.97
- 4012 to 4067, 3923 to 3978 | 2.04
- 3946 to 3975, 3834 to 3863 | 1.46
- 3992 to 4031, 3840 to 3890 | 2.27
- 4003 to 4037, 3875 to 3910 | 1.83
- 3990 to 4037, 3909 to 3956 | 1.82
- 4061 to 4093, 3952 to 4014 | 1.38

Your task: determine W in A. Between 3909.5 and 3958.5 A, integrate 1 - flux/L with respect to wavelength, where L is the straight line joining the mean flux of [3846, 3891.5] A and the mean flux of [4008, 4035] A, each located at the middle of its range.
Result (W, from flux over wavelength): 9.3 A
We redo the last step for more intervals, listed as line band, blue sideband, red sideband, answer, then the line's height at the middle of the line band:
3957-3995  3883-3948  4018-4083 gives 4.6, 16.6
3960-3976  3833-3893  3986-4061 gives 7.0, 17.7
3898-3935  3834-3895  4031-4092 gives 0.2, 13.3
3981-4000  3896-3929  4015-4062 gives -1.3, 19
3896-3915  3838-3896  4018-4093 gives -3.5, 12.9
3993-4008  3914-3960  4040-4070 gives -3.3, 17.1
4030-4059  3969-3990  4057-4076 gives -3.2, 19.6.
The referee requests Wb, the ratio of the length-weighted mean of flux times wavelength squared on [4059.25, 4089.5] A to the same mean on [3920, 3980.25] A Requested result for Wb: 2.0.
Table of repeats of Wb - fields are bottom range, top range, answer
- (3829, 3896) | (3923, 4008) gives 1.50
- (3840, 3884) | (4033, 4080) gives 2.31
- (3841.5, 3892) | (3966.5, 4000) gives 1.66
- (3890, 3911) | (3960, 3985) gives 0.89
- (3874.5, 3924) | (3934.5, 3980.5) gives 0.91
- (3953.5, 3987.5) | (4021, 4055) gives 1.68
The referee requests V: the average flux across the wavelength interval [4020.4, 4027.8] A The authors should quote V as 22.6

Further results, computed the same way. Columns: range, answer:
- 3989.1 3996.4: 21.2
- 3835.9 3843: 7.35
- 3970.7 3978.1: 11.8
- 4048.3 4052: 21.6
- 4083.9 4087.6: 23.9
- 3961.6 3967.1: 9.47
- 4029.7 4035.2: 22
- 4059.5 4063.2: 20.5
